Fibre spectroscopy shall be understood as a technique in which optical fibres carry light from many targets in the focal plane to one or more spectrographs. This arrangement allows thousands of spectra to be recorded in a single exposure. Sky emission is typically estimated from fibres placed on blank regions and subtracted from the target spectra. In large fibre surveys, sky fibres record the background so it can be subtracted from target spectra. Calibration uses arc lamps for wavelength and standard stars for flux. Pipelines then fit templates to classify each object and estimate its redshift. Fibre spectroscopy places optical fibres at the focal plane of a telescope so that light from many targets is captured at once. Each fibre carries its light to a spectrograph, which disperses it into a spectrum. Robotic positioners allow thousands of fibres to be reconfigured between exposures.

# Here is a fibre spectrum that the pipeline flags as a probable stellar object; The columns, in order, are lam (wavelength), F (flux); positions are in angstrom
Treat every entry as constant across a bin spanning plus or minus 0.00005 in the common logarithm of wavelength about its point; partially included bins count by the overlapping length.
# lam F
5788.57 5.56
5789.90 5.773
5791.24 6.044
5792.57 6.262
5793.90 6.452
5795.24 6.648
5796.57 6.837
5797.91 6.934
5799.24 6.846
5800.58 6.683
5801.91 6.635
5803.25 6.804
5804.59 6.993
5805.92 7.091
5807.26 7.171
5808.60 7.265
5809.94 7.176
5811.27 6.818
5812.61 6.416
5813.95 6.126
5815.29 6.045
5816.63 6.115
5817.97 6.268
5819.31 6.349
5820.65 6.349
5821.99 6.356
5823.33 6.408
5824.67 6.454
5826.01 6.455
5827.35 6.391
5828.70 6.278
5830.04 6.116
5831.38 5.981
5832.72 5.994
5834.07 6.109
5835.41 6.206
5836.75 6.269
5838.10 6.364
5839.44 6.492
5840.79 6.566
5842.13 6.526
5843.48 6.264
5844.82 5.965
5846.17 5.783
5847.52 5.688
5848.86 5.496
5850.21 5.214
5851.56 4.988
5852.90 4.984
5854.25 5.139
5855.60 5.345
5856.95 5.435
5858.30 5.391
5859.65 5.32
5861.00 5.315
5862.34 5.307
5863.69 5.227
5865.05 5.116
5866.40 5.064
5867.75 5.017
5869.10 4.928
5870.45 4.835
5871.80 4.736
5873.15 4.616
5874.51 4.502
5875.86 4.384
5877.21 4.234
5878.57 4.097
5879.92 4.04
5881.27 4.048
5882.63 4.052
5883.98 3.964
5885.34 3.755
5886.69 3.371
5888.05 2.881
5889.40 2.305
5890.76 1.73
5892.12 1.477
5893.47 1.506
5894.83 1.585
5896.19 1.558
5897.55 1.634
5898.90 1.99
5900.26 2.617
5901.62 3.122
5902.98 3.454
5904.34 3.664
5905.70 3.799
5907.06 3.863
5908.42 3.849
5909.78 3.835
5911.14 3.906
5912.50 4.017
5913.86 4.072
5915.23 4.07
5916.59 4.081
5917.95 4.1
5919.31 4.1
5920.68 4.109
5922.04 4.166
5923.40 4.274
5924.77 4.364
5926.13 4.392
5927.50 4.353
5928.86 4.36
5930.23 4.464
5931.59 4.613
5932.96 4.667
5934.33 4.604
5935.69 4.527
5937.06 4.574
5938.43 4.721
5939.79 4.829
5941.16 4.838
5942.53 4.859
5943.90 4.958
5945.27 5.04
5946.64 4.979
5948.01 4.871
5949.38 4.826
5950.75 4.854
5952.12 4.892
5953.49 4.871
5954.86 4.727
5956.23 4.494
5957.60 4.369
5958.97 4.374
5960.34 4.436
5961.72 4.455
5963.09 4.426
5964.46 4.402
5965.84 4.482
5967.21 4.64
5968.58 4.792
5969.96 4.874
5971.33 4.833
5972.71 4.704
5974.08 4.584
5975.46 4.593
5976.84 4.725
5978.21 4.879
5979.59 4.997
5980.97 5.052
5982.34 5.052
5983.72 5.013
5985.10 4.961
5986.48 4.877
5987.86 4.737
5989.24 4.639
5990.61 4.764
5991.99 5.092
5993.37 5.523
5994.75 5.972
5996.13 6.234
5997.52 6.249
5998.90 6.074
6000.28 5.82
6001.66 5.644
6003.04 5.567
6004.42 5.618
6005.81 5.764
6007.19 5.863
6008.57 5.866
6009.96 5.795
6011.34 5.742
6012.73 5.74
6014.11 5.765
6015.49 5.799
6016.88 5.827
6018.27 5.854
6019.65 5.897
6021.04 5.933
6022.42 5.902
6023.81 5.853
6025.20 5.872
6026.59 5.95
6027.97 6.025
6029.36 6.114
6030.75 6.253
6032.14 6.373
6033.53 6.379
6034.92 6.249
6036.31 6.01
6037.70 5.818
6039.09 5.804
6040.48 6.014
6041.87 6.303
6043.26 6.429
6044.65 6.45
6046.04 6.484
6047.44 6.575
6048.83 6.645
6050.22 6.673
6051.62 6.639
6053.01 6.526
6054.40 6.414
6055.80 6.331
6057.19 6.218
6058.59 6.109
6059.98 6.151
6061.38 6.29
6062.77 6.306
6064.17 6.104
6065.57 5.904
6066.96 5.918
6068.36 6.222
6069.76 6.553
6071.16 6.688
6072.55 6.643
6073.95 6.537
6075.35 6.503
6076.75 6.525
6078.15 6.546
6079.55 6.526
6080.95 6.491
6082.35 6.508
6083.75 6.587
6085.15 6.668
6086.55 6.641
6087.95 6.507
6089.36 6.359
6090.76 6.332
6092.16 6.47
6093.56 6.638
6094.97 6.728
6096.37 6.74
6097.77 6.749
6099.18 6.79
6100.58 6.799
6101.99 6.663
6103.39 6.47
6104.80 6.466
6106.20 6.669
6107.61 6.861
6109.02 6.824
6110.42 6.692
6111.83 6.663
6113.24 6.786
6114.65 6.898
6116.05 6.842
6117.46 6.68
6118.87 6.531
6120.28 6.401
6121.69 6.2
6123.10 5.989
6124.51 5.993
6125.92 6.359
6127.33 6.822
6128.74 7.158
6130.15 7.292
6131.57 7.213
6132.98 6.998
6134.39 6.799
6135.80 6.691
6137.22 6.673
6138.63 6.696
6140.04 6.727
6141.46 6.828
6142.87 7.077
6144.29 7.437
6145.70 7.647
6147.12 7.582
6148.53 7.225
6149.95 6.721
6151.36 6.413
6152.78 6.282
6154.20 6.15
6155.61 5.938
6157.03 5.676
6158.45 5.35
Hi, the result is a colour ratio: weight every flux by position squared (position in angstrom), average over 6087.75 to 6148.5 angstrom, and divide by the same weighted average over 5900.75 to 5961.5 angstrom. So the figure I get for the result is 1.6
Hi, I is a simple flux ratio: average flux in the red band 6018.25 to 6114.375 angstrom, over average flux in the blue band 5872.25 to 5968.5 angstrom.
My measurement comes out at 1.60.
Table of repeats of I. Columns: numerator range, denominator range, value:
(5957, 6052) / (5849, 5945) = 1.35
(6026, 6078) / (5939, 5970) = 1.34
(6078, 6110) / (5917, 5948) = 1.46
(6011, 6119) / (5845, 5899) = 1.52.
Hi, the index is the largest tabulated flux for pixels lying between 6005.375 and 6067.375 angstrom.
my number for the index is 6.673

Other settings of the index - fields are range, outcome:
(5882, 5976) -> 5.04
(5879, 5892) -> 4.052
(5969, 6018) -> 6.249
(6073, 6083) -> 6.546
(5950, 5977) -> 4.892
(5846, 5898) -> 5.783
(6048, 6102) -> 6.799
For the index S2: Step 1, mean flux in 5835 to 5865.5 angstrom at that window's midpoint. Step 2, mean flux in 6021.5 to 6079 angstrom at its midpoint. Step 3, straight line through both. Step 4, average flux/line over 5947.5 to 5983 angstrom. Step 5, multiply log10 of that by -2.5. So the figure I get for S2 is 0.27 mag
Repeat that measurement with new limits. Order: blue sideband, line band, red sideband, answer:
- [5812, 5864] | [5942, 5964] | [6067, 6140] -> 0.30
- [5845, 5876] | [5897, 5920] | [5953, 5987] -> 0.36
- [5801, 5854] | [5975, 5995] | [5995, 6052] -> 0.22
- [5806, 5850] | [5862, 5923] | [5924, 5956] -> 0.41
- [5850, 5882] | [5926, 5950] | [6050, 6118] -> 0.16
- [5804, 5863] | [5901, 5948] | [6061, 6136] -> 0.41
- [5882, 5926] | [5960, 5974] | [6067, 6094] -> -0.04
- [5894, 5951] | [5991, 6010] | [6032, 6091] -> -0.08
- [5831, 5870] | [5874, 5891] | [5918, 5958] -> 0.39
